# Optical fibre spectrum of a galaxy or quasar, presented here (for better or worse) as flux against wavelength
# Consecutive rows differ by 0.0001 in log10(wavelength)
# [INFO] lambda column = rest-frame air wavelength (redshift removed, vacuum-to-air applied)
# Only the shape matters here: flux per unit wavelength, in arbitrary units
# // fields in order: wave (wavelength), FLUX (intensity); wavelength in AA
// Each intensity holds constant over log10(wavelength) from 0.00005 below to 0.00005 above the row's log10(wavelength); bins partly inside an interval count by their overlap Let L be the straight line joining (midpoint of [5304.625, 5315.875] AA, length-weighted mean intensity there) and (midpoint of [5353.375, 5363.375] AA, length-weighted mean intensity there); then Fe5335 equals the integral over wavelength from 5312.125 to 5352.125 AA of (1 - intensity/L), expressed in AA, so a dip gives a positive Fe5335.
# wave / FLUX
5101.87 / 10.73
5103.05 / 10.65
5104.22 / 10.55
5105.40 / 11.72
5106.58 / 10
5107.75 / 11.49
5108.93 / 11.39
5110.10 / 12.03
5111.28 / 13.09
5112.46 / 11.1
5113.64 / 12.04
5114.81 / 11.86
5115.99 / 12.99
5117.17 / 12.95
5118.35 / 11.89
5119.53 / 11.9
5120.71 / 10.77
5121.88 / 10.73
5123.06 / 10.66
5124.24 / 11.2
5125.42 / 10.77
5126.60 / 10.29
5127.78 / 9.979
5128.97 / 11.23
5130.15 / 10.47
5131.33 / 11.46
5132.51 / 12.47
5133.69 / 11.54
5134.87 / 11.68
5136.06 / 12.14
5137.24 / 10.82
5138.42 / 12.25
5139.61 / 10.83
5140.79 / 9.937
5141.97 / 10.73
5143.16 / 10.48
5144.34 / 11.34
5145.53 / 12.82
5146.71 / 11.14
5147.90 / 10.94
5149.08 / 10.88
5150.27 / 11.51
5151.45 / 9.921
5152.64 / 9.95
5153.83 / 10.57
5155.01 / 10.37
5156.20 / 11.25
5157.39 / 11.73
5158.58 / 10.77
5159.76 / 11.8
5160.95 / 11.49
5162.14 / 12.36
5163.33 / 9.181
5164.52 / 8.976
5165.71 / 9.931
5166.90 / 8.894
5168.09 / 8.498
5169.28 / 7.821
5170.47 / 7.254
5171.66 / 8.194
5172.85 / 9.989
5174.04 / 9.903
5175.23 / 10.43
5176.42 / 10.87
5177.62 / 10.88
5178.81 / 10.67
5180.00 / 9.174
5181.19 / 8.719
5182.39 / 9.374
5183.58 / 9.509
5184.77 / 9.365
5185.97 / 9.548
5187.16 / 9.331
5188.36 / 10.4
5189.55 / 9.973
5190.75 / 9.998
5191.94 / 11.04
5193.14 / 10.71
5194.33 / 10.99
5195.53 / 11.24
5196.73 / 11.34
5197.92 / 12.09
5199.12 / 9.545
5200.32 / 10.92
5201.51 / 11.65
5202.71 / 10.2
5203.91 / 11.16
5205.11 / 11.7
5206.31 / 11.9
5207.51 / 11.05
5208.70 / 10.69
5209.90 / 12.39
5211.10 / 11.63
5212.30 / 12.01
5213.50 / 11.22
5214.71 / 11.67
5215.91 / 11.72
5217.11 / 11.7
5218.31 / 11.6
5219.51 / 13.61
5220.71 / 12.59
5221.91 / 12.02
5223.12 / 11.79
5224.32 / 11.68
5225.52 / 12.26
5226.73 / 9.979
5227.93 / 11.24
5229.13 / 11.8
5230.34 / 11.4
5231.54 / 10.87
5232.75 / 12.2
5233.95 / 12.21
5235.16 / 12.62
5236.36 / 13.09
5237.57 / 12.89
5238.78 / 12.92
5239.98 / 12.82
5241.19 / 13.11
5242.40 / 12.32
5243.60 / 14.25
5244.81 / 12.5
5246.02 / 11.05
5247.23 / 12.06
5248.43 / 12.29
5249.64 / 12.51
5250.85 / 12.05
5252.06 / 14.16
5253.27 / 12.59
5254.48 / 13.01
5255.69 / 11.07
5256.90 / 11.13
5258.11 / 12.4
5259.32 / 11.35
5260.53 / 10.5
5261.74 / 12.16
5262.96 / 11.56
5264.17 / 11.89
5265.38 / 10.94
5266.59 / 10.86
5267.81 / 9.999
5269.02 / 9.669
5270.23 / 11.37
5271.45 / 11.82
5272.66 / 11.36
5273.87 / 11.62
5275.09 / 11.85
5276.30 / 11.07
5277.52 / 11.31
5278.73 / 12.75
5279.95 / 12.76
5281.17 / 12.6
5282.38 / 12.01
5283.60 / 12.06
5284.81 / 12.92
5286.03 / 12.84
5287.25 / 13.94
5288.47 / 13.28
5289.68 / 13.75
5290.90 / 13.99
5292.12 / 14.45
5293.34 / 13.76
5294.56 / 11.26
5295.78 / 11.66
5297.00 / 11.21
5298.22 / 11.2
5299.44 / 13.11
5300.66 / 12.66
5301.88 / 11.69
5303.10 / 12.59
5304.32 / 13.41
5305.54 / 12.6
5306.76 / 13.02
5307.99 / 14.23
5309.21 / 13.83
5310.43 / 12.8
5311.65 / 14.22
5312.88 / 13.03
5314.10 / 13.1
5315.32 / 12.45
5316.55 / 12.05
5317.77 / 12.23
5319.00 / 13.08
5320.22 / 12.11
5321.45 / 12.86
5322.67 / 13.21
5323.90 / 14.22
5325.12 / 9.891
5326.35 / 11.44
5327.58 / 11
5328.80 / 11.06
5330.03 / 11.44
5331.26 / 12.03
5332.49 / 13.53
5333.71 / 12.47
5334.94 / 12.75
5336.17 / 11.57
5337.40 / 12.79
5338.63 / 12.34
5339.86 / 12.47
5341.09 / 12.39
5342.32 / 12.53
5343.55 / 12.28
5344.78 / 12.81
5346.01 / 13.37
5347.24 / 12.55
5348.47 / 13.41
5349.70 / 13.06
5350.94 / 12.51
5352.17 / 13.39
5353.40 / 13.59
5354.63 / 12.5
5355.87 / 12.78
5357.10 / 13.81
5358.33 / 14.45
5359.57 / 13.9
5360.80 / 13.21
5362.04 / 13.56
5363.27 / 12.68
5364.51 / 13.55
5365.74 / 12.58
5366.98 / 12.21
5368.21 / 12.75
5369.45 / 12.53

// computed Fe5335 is 2.6 AA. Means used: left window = 13.3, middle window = 12.5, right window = 13.4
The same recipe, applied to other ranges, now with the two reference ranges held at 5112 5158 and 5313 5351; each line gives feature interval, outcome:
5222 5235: 0.2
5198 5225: 0.3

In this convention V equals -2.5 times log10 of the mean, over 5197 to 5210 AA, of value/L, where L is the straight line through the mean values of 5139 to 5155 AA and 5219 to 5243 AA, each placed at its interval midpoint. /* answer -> 0.05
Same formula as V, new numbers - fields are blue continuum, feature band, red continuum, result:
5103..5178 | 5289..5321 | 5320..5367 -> -0.04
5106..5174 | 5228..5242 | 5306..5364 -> -0.05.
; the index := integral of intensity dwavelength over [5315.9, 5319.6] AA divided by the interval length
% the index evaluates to 12.4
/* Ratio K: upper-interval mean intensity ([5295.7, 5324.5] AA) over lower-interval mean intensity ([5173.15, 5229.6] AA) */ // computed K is 1.2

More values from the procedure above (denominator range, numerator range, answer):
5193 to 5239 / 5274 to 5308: 1.08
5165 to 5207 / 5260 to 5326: 1.22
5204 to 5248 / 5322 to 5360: 1.05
